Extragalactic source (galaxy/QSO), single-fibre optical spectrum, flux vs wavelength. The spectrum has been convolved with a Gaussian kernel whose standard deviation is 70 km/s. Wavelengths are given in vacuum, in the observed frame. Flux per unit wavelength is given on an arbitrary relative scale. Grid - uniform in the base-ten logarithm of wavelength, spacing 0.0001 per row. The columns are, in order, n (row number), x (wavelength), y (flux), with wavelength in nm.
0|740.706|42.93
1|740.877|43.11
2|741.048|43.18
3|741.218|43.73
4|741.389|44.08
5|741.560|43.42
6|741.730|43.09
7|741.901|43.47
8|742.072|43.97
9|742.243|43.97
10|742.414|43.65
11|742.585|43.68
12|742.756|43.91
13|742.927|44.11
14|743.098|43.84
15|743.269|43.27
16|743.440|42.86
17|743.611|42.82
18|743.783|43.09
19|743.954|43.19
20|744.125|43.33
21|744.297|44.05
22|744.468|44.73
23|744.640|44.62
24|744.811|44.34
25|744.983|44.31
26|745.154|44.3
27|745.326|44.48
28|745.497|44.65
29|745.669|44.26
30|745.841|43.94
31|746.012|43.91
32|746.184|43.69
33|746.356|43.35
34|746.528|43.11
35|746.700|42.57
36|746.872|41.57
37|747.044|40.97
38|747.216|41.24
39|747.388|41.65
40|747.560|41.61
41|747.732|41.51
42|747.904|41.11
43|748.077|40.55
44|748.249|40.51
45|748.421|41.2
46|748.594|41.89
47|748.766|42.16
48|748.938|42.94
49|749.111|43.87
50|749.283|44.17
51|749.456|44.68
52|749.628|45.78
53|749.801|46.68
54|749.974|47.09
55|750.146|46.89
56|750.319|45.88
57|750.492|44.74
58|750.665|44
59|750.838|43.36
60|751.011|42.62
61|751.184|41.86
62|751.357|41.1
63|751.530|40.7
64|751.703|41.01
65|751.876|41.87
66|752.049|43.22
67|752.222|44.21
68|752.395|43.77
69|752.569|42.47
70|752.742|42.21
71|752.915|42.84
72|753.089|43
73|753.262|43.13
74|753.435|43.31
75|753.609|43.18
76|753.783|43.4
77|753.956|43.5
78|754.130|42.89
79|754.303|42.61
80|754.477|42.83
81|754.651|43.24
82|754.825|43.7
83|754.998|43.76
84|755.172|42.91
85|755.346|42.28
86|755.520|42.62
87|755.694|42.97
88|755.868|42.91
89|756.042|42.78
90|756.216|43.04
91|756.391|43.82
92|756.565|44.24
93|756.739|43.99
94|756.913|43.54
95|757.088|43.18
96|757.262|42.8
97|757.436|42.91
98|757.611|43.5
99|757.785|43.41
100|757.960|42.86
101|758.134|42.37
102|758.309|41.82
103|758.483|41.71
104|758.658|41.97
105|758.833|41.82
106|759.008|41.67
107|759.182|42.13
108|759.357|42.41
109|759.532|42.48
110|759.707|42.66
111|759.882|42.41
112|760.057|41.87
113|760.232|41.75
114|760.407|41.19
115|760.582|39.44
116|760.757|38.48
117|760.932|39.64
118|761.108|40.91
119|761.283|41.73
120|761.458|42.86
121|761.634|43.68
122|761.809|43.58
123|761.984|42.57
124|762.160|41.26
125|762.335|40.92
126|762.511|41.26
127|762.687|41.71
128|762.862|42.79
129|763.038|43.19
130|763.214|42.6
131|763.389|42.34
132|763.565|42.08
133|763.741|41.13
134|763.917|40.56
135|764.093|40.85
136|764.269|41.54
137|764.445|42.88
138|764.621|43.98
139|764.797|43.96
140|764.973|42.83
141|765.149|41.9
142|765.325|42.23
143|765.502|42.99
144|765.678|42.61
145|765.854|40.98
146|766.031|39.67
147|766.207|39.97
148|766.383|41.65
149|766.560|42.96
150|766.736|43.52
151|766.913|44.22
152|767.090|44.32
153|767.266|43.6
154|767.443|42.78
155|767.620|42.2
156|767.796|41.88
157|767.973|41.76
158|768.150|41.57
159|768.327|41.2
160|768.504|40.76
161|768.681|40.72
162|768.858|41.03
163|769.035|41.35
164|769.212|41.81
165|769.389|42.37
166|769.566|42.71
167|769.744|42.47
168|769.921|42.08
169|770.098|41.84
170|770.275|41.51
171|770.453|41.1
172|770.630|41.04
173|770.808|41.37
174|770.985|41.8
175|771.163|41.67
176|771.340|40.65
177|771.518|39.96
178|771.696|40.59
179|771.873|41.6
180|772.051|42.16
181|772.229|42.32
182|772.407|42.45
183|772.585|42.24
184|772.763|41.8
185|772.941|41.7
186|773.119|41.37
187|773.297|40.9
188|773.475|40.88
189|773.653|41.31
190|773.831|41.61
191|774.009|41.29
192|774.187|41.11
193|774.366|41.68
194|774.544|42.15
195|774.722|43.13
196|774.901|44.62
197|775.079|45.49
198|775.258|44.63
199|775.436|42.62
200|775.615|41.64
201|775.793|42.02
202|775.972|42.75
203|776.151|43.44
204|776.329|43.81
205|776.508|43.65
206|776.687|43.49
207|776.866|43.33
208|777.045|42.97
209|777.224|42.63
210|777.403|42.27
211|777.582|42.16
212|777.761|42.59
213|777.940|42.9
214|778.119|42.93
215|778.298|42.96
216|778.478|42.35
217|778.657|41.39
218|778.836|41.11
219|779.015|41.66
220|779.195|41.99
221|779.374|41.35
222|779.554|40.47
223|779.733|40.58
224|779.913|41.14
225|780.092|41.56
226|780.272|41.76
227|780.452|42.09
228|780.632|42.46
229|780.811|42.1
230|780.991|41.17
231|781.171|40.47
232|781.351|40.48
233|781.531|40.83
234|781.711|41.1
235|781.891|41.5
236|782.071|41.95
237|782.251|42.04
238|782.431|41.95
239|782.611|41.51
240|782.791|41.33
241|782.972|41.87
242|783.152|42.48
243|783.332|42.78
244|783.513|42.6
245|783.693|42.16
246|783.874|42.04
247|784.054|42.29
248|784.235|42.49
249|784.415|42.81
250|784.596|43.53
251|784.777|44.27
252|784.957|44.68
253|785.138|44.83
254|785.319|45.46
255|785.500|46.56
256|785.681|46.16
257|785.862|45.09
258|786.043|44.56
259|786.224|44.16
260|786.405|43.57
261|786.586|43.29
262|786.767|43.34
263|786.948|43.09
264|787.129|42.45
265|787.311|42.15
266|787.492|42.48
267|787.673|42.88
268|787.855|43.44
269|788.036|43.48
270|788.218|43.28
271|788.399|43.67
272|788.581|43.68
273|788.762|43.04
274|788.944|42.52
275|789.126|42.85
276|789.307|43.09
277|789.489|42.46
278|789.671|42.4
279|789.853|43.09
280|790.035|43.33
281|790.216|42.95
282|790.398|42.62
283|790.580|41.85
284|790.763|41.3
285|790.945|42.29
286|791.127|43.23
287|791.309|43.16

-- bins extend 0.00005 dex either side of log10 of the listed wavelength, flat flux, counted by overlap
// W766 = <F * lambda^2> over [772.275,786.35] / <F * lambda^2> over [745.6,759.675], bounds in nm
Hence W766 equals 1.1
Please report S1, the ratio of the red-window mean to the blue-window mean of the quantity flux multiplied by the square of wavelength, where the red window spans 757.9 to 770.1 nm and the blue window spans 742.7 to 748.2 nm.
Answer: 1.02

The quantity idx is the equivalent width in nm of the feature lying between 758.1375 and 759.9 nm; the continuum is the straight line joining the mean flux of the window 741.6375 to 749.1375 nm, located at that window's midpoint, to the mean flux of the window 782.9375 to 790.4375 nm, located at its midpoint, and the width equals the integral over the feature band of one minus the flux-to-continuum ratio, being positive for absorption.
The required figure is 0.04 nm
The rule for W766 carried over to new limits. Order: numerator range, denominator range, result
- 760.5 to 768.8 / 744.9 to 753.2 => 1.01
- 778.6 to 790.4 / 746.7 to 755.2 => 1.08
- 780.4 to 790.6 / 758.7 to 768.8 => 1.08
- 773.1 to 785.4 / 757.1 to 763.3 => 1.06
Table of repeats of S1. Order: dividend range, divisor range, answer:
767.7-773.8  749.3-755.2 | 1.00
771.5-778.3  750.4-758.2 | 1.04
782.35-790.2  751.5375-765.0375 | 1.09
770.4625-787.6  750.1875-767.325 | 1.05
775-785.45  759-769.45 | 1.05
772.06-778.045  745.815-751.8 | 1.06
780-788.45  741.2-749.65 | 1.10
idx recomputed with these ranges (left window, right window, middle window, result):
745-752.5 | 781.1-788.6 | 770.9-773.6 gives 0.098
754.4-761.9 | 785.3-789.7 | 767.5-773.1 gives 0.170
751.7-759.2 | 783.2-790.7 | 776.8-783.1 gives 0.211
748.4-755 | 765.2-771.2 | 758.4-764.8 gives 0.098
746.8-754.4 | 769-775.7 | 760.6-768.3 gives 0.041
